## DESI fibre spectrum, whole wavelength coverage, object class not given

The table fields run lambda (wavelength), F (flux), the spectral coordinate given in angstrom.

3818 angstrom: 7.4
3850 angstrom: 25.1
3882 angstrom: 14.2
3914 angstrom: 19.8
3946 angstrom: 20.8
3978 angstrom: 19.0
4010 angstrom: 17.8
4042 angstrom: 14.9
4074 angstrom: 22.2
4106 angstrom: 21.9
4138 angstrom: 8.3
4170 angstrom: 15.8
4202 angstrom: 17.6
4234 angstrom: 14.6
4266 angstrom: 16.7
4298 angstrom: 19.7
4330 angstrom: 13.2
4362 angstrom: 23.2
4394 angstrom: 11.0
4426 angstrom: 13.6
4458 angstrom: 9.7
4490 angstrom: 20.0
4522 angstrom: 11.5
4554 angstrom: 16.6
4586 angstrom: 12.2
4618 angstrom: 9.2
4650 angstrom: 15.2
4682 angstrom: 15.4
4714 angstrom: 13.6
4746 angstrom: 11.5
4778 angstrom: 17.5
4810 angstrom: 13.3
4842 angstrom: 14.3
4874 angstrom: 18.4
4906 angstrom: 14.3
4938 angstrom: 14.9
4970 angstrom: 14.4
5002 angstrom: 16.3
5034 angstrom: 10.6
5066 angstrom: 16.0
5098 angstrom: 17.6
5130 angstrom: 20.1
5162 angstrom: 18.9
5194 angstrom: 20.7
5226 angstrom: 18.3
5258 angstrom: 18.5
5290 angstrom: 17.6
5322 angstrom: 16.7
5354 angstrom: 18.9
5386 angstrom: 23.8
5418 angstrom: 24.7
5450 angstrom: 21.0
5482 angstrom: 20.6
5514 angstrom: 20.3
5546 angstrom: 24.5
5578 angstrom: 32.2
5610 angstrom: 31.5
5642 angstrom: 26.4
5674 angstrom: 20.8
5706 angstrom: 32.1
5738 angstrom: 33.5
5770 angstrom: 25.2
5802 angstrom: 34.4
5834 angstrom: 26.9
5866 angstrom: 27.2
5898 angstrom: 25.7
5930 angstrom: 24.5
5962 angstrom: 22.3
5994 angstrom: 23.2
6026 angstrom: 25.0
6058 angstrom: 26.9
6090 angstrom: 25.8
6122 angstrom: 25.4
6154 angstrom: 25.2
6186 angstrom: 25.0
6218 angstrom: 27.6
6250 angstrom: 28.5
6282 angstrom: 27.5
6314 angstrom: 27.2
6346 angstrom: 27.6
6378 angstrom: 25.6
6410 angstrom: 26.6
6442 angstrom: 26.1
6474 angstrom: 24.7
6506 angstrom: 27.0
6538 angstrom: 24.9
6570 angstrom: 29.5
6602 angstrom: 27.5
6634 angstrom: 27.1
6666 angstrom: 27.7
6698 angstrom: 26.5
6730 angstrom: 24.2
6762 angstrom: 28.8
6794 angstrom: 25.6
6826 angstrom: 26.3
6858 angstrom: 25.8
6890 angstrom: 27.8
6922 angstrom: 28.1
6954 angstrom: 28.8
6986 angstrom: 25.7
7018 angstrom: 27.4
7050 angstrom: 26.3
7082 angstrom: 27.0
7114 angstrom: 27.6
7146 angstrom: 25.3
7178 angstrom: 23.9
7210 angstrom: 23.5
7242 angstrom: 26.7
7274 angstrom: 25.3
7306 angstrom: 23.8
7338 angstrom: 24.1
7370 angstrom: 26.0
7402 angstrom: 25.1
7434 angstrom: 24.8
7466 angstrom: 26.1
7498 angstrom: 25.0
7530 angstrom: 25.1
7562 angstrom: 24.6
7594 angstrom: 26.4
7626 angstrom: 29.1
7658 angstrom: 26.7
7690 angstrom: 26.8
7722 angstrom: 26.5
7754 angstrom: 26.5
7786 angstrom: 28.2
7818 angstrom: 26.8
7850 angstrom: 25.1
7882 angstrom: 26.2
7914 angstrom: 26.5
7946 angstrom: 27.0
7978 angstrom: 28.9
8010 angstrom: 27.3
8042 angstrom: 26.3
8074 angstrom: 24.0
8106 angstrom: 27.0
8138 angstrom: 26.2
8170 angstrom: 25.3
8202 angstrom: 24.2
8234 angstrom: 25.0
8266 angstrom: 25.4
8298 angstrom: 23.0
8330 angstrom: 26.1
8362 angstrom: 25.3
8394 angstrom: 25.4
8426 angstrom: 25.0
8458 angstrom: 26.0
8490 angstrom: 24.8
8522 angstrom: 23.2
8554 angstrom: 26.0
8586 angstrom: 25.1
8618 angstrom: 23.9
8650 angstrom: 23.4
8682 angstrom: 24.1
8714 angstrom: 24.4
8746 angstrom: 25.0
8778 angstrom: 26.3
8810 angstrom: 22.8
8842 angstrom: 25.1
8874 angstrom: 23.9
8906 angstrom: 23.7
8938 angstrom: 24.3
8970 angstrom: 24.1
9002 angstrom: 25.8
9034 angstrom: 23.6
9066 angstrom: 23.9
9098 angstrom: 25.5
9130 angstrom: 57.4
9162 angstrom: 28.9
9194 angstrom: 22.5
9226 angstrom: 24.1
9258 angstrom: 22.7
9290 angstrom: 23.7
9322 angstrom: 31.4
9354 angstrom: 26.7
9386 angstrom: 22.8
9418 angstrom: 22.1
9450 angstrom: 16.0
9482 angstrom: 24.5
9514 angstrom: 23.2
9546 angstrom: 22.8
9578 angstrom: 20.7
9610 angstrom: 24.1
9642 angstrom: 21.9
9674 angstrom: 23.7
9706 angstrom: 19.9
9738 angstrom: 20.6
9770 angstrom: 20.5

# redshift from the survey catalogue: 0.389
